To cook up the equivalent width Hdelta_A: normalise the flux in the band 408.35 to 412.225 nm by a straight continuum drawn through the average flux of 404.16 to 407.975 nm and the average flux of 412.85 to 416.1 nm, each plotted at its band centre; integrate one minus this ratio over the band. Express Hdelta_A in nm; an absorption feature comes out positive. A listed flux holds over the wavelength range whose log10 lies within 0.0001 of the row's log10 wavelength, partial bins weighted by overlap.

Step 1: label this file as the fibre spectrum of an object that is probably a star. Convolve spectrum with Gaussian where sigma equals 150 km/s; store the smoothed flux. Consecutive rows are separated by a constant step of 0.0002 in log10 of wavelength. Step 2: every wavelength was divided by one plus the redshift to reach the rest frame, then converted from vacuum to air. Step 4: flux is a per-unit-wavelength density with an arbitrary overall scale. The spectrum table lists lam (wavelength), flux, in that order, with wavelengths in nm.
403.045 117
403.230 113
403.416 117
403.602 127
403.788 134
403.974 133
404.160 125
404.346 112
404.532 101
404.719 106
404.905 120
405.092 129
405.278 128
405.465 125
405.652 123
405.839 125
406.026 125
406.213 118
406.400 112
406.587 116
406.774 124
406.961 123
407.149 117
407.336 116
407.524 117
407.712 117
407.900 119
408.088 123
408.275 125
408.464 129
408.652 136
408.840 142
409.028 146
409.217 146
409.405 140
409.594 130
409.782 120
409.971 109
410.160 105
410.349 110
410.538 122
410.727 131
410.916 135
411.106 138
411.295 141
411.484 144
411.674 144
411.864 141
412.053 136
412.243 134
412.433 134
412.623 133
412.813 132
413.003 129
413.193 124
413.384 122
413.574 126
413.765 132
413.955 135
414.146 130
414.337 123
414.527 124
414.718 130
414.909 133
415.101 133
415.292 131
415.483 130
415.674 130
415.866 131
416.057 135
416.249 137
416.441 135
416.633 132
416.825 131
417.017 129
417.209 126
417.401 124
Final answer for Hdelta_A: -0.26 nm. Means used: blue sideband 119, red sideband 129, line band 132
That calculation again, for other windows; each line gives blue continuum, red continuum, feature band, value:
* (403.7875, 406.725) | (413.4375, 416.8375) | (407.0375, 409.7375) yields -0.11 nm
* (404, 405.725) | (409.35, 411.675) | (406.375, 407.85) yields 0.05 nm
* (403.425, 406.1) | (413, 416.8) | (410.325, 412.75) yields -0.14 nm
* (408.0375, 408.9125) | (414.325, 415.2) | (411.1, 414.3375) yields -0.09 nm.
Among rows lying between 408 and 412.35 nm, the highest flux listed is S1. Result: 146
